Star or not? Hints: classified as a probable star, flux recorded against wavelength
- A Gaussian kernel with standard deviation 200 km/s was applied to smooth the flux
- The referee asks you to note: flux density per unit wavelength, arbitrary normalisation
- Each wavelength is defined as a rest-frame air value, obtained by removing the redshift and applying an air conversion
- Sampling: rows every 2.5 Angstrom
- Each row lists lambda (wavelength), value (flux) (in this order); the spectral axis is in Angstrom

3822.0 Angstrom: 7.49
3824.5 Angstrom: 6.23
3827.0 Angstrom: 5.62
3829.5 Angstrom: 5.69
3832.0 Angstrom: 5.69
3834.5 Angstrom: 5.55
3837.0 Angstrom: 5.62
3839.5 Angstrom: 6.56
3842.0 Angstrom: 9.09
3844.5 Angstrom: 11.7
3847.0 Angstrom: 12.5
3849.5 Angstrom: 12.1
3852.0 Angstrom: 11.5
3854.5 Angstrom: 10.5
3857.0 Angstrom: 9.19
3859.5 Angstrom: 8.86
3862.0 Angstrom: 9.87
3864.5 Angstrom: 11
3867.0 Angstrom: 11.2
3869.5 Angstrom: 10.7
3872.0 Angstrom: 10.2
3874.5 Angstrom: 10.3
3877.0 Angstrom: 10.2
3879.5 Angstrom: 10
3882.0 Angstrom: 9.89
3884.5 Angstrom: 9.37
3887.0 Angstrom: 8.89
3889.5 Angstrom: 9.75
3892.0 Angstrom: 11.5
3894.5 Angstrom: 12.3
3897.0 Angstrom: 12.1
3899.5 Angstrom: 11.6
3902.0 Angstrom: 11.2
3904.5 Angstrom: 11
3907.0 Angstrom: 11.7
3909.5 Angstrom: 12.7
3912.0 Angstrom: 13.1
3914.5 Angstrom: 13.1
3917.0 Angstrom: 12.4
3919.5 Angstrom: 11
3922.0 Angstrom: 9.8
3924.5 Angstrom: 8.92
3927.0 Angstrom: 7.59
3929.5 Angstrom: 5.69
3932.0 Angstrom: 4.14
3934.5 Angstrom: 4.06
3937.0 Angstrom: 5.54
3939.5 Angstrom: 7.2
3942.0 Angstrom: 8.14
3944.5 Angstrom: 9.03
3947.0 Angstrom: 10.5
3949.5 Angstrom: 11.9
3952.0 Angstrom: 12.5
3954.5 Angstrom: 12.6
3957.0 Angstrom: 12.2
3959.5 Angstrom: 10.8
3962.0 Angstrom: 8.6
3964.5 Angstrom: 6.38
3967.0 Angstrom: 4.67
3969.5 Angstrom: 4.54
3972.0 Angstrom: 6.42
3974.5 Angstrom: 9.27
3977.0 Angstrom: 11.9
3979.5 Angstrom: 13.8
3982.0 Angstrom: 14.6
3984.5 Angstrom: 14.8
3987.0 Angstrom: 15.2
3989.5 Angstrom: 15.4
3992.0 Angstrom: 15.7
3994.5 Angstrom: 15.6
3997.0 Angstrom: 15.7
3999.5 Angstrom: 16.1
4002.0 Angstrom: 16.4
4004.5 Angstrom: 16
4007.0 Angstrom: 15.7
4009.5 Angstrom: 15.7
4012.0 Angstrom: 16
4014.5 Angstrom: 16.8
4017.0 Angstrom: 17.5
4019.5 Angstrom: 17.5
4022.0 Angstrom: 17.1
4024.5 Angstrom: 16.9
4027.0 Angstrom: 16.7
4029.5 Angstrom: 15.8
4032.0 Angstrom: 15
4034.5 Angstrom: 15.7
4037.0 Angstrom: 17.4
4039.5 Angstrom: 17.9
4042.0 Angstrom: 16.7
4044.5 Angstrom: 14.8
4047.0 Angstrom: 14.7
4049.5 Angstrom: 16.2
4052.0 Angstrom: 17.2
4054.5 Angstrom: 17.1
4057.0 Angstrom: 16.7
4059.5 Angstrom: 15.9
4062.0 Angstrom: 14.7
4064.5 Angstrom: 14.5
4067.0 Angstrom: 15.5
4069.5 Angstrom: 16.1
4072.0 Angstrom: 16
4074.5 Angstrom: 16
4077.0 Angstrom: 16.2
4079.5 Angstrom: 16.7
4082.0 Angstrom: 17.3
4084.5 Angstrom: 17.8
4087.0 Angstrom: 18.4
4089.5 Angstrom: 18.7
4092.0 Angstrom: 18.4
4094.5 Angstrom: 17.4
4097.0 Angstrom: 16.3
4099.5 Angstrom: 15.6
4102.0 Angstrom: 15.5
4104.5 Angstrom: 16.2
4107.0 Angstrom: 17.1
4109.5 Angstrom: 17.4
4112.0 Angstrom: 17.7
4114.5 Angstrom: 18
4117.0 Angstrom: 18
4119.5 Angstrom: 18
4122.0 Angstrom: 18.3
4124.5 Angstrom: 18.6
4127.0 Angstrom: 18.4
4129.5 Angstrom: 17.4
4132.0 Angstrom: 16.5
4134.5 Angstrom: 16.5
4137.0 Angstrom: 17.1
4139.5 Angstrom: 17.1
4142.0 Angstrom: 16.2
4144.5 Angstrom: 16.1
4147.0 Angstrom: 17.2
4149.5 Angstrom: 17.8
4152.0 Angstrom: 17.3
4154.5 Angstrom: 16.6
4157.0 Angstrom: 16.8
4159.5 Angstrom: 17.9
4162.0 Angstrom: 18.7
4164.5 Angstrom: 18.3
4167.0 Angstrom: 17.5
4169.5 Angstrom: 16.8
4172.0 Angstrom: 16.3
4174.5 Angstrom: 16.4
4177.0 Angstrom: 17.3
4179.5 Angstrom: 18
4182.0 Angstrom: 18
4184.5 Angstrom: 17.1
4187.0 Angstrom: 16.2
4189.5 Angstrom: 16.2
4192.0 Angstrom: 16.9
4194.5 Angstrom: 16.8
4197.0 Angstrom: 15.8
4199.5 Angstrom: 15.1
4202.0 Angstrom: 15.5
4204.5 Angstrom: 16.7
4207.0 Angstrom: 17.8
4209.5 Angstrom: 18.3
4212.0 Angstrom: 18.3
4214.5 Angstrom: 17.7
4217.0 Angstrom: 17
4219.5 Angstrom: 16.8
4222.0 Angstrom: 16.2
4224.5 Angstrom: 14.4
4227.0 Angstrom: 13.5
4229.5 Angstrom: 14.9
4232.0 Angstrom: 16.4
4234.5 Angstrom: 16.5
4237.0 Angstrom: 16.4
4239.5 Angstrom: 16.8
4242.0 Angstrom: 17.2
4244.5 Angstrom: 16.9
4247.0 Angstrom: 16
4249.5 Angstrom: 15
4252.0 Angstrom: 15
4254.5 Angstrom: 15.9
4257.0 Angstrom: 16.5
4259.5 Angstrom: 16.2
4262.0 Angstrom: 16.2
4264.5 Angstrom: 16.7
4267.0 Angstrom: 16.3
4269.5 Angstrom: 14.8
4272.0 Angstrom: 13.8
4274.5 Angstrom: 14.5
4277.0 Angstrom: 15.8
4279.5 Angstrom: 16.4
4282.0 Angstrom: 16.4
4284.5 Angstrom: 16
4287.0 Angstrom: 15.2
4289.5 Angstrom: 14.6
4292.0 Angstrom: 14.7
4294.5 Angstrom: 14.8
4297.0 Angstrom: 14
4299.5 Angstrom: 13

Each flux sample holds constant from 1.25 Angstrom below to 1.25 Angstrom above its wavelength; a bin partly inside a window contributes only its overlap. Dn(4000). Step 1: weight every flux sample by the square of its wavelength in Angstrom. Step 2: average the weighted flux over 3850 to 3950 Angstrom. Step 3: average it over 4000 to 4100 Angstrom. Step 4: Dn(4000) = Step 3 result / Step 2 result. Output 1.79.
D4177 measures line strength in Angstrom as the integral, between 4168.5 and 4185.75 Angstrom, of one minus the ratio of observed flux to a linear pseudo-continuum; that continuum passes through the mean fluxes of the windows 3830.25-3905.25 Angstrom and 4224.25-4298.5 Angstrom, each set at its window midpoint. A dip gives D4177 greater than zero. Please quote -3.28 Angstrom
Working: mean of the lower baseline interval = 9.96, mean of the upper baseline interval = 15.6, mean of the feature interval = 17.1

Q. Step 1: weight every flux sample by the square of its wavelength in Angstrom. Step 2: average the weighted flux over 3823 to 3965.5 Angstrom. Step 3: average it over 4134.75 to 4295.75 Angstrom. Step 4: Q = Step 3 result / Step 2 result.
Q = 2.00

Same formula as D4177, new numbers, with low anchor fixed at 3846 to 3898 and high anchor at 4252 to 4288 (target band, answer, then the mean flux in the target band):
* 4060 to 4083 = -4.75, 15.9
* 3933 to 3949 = 5.44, 7.57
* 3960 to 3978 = 6.62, 7.48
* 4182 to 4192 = -1.42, 16.7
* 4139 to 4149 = -1.85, 16.7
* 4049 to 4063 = -3.66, 16.3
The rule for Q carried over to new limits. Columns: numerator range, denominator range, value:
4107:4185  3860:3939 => 1.97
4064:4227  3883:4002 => 1.75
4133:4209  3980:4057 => 1.13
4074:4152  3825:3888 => 2.12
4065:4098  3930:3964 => 2.04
